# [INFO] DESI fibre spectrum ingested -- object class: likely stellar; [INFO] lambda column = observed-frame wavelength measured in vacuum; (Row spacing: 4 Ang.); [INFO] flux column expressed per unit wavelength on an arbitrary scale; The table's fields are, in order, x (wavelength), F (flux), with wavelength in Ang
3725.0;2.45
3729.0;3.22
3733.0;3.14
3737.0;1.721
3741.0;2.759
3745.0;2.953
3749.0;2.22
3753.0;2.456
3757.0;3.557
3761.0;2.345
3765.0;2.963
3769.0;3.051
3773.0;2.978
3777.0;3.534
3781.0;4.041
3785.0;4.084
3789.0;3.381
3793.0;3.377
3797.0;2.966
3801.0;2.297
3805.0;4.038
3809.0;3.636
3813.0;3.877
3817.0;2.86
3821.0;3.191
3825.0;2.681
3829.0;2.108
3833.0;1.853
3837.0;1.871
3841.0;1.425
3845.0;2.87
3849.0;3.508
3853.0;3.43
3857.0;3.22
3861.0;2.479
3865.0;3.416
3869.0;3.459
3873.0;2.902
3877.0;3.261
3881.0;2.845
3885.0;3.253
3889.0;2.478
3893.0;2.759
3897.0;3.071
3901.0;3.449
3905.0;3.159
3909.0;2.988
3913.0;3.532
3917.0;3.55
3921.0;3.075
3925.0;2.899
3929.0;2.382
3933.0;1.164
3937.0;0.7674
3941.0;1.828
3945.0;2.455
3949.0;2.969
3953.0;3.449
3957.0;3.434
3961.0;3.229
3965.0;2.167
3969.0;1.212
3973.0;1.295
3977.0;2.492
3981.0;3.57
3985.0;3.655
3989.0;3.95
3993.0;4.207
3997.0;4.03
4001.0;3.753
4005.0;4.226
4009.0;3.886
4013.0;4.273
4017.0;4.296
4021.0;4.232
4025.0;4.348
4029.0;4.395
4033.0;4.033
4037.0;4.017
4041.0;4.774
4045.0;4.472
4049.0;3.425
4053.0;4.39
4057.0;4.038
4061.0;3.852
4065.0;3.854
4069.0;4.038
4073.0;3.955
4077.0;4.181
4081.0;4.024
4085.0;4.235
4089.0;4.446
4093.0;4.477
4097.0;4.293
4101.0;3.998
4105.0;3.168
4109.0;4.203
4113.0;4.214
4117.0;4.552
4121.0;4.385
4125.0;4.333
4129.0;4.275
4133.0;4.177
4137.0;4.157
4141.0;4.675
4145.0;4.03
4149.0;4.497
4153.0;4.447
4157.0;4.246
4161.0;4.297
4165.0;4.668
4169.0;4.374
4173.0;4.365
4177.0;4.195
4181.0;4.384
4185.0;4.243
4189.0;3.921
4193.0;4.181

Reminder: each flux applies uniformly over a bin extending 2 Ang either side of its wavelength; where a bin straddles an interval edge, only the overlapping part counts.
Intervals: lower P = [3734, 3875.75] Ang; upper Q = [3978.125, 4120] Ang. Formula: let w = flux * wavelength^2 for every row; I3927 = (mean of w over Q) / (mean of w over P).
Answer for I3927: 1.57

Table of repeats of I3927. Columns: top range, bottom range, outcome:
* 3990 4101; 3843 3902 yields 1.47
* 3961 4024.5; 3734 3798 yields 1.28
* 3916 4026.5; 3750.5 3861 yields 1.12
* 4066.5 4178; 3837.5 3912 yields 1.61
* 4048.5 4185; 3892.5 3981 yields 1.76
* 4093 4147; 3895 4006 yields 1.57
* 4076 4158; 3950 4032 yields 1.28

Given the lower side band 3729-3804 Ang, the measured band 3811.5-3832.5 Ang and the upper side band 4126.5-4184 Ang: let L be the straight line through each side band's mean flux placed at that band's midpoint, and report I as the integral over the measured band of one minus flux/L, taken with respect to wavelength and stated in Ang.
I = 2.3 Ang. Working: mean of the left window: 3.01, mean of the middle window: 2.84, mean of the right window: 4.34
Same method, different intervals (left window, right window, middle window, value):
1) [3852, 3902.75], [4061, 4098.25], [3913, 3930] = 1.16 Ang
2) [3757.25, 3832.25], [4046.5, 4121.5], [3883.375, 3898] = 2.56 Ang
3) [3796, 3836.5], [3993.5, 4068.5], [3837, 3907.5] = 5.74 Ang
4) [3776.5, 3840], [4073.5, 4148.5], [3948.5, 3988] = 9.74 Ang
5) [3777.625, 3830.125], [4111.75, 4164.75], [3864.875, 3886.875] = 2.20 Ang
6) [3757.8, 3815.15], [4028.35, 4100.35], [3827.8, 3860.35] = 8.94 Ang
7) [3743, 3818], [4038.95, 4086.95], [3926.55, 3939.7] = 7.76 Ang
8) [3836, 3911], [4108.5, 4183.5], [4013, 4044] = -4.63 Ang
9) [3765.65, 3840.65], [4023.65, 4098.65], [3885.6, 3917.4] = 3.46 Ang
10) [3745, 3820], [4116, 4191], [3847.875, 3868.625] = 1.26 Ang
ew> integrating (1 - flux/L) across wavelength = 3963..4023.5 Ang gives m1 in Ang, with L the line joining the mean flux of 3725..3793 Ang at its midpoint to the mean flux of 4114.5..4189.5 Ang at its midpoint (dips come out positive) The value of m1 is 6.2 Ang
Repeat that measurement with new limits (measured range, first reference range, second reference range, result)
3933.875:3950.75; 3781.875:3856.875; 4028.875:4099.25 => 7.8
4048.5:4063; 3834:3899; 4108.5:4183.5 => -0.4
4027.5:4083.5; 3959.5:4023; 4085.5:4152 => -4.1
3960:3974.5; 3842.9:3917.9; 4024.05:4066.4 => 6.9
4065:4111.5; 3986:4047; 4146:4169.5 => 2.3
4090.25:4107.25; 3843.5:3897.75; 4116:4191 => 0.3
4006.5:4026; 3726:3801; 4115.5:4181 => -1.5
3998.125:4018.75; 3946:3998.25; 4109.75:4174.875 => -4.8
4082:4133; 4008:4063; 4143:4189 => 0.6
